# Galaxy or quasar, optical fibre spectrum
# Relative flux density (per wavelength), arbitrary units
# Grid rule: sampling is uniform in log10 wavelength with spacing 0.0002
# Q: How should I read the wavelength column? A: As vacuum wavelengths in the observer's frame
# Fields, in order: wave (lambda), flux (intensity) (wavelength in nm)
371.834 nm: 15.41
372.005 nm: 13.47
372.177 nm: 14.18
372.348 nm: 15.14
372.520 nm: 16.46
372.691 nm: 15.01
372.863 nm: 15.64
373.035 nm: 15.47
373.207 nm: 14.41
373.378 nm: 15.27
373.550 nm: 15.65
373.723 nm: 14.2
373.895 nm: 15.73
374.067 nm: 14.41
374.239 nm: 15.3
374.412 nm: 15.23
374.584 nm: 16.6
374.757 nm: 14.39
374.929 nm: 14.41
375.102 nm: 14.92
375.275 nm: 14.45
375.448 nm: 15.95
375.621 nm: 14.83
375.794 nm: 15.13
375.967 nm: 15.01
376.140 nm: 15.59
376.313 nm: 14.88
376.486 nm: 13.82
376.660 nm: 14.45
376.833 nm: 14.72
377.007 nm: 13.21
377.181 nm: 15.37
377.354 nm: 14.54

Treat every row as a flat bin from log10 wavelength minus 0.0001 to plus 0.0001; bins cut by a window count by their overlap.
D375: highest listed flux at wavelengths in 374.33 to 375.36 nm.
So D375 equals 16.6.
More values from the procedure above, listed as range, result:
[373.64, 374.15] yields 15.73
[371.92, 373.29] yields 16.46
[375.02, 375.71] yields 15.95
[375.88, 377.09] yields 15.59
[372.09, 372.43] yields 15.14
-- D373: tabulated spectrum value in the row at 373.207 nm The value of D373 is 14.41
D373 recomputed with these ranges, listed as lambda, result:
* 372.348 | 15.14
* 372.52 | 16.46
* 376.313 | 14.88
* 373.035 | 15.47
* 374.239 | 15.3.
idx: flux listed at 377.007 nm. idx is 13.21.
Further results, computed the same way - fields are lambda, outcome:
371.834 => 15.41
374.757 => 14.39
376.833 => 14.72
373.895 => 15.73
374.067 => 14.41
